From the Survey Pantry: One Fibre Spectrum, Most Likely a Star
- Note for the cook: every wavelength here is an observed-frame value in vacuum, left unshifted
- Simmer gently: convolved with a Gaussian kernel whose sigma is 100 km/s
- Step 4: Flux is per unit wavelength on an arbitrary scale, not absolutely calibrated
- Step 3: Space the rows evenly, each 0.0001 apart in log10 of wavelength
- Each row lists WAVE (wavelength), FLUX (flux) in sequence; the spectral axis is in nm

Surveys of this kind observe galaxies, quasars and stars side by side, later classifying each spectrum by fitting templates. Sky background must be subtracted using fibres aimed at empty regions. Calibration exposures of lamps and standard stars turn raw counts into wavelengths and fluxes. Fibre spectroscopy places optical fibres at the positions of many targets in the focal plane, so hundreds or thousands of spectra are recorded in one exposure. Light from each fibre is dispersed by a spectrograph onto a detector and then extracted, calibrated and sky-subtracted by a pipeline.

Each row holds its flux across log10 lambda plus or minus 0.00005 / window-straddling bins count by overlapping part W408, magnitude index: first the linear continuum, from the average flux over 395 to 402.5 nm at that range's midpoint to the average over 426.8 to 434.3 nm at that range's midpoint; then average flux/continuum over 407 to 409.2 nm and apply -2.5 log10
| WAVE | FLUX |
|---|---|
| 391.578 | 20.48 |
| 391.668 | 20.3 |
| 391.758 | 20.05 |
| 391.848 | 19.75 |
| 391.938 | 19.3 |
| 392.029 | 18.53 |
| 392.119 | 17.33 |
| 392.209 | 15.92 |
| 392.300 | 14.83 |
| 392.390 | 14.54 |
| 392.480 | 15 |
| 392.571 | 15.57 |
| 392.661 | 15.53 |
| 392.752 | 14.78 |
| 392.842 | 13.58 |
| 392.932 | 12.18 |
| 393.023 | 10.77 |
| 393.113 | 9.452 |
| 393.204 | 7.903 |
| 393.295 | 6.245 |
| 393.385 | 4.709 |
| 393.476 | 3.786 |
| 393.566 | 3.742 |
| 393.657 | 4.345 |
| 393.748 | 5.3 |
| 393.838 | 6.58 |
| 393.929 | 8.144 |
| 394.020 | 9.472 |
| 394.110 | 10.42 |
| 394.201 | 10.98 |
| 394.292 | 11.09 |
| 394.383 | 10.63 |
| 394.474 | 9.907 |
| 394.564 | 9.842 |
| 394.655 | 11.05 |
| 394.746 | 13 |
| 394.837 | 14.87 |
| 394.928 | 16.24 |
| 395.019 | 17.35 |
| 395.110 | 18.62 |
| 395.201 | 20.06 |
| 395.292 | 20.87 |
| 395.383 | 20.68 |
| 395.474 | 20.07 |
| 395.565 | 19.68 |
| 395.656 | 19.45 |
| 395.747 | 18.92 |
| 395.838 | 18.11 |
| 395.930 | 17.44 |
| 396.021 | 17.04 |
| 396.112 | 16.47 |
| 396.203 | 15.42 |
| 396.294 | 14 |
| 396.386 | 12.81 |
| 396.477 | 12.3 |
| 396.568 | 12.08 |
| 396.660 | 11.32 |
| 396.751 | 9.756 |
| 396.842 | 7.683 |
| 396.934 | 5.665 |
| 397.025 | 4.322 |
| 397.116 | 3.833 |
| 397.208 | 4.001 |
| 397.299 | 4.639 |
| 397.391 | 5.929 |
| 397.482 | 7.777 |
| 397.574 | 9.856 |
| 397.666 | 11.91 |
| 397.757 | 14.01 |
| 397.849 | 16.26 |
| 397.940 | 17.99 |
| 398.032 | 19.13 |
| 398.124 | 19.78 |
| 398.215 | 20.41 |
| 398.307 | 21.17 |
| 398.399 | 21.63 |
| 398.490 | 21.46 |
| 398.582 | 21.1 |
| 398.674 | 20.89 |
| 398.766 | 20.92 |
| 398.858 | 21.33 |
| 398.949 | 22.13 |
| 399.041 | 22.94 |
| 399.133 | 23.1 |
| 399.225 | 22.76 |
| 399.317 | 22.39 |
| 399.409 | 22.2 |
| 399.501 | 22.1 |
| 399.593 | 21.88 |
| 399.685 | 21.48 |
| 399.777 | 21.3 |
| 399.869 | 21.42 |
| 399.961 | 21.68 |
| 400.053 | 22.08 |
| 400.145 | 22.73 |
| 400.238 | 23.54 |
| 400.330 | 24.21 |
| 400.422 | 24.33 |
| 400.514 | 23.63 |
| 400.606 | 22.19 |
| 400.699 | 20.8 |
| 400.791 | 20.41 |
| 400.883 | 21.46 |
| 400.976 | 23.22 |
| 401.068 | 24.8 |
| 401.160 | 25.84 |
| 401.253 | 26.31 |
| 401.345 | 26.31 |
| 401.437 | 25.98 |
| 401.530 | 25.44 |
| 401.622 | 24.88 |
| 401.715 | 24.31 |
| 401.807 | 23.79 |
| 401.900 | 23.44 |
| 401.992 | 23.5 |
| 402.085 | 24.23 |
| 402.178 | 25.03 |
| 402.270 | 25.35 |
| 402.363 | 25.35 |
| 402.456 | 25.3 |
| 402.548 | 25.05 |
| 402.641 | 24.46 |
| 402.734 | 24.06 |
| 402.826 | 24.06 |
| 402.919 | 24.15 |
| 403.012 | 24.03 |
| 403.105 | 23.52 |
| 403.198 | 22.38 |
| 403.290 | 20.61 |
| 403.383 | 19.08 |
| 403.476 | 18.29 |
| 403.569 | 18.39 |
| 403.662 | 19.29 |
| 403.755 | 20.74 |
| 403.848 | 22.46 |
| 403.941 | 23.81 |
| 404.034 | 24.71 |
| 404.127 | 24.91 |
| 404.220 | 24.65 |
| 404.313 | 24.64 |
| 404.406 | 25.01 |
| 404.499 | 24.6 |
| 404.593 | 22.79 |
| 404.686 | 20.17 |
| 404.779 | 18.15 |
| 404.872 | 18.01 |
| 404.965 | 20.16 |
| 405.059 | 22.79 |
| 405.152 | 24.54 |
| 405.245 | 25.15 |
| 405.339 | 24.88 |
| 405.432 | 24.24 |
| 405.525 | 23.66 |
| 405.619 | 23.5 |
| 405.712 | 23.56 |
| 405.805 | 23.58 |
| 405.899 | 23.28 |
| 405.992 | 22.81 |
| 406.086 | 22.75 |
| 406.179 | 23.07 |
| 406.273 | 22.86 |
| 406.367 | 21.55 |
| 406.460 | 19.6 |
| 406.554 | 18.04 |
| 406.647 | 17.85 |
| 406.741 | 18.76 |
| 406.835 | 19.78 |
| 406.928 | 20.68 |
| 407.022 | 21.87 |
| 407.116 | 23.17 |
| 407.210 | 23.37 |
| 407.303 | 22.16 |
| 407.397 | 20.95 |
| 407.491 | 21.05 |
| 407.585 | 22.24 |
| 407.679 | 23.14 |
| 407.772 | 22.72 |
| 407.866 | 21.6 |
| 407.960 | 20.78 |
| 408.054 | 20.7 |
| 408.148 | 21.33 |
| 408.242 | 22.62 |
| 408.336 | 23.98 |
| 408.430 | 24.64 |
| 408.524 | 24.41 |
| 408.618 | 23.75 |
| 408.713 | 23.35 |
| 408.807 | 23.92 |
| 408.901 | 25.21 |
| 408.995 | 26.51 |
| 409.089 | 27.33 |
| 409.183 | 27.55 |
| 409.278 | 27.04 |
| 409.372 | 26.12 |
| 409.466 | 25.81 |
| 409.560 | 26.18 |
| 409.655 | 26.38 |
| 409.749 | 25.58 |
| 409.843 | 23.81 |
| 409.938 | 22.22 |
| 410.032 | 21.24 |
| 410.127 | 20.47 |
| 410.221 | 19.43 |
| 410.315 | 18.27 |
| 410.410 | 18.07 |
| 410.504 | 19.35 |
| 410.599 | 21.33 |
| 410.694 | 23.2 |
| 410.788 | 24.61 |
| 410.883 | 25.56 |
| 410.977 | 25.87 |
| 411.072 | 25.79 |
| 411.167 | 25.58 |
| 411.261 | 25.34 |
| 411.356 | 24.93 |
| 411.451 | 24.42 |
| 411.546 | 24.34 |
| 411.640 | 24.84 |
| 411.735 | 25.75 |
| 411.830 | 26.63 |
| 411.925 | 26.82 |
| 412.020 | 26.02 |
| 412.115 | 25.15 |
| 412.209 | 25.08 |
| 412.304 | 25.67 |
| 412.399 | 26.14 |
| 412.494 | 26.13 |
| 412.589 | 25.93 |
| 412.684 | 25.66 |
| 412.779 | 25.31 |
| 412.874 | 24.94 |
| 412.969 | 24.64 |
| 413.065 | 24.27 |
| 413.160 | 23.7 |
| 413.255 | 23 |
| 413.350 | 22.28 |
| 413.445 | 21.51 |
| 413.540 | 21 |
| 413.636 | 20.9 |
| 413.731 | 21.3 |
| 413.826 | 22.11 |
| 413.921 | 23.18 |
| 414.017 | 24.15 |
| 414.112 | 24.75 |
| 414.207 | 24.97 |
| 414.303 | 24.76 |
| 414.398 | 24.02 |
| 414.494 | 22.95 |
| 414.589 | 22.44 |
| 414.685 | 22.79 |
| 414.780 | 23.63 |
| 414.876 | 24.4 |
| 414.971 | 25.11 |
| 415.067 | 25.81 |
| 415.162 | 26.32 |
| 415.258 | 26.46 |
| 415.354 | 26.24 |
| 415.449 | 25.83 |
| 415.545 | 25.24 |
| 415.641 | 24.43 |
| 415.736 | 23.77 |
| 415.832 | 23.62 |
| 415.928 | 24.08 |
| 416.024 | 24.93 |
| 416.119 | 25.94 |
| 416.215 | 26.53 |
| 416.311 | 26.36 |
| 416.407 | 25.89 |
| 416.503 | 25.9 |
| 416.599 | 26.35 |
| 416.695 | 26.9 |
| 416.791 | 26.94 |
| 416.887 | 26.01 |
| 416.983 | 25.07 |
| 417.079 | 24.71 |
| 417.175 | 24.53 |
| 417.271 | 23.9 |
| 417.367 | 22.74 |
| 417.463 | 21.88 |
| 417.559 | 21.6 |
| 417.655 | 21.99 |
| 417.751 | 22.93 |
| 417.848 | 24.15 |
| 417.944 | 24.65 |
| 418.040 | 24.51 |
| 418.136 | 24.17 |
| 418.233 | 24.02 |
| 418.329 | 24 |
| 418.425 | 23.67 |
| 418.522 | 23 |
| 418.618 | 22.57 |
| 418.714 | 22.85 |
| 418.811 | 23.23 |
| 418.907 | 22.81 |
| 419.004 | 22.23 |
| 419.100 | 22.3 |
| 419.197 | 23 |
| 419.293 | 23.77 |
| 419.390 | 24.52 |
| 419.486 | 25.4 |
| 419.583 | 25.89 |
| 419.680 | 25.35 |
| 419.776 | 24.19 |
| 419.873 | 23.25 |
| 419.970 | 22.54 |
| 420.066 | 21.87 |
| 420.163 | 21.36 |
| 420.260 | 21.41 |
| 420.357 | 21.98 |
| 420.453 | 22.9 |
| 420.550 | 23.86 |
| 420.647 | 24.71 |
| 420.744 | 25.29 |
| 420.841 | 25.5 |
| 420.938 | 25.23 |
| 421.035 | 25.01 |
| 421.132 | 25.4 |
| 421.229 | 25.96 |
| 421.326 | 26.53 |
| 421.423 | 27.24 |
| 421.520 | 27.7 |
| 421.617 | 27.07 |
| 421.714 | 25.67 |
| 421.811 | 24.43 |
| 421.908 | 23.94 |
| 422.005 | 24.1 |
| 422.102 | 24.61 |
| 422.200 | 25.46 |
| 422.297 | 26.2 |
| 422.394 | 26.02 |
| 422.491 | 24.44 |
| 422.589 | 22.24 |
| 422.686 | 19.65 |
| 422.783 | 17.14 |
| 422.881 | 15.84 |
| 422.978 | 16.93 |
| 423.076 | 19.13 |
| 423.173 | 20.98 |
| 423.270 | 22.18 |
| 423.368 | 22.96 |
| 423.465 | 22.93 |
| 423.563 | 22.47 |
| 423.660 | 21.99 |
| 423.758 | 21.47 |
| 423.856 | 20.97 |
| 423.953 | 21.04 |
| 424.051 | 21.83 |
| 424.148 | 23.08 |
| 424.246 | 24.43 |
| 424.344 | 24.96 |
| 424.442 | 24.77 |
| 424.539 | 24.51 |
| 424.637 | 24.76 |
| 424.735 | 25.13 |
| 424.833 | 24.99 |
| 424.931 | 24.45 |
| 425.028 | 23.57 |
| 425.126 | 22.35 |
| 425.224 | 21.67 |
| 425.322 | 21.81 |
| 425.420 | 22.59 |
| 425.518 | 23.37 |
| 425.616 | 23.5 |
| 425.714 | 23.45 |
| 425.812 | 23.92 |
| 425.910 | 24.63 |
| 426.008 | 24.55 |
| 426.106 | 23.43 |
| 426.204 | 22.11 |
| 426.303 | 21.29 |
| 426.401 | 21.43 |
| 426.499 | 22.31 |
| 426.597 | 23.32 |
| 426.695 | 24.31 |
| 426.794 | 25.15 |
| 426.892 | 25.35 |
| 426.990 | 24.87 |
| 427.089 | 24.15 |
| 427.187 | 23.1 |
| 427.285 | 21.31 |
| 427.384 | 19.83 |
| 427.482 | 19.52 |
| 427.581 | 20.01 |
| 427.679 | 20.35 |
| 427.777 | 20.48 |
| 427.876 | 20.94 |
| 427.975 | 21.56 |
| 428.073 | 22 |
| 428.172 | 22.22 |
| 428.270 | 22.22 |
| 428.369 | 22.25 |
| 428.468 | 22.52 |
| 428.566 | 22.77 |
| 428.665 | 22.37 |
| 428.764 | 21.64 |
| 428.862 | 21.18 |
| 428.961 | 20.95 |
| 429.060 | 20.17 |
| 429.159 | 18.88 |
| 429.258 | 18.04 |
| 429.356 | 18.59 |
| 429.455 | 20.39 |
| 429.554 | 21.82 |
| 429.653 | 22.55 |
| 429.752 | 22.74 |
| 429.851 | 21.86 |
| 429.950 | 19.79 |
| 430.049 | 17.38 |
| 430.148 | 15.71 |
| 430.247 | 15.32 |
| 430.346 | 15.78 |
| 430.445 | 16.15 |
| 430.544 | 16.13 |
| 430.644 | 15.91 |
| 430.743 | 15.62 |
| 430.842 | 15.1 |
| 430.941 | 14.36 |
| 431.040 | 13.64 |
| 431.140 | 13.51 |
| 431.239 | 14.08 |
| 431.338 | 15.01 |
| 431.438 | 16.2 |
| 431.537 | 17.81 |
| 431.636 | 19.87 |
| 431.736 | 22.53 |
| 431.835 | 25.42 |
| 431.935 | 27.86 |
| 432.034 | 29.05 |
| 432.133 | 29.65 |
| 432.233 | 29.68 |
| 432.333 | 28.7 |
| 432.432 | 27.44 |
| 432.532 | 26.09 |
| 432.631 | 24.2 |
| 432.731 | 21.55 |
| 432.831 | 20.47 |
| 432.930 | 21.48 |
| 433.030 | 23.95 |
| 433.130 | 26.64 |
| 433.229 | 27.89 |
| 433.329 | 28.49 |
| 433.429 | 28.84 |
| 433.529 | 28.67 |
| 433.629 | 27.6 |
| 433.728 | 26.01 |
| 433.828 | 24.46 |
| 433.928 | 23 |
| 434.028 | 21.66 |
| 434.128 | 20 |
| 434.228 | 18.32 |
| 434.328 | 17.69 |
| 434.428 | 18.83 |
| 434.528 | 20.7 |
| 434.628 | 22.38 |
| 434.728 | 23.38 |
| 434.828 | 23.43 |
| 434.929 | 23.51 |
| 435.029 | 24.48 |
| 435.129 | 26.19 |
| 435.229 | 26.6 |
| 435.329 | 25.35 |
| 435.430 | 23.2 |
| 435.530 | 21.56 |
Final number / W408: -0.171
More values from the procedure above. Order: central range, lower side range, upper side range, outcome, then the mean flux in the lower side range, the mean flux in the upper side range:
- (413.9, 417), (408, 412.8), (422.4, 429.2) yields -0.06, 24.3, 22.3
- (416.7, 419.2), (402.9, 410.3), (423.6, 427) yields -0.03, 22.7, 23.3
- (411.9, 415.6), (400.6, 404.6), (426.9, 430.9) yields -0.11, 23.5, 20.1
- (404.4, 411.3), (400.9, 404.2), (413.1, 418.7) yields 0.05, 23.6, 24.1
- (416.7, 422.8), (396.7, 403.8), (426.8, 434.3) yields -0.14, 20.2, 21.5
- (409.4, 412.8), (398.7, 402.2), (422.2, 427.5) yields -0.06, 23.1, 22.7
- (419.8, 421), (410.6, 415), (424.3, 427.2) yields 0.03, 24.3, 23.7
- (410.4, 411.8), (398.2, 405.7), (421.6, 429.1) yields -0.06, 22.9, 22.6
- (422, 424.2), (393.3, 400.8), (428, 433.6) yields -0.10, 15.7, 21.3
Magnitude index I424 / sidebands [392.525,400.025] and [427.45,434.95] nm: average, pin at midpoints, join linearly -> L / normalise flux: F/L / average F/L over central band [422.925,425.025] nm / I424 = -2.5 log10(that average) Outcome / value -0.138 mag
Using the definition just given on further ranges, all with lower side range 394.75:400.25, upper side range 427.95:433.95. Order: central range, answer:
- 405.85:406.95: -0.15 mag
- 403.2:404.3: -0.21 mag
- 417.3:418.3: -0.18 mag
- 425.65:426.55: -0.11 mag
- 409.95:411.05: -0.16 mag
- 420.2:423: -0.18 mag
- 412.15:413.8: -0.25 mag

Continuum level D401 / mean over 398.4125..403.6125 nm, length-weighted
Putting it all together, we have 23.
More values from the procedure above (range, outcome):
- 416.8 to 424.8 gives 23.5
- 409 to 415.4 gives 24.2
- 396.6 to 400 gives 16.4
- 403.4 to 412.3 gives 23.1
